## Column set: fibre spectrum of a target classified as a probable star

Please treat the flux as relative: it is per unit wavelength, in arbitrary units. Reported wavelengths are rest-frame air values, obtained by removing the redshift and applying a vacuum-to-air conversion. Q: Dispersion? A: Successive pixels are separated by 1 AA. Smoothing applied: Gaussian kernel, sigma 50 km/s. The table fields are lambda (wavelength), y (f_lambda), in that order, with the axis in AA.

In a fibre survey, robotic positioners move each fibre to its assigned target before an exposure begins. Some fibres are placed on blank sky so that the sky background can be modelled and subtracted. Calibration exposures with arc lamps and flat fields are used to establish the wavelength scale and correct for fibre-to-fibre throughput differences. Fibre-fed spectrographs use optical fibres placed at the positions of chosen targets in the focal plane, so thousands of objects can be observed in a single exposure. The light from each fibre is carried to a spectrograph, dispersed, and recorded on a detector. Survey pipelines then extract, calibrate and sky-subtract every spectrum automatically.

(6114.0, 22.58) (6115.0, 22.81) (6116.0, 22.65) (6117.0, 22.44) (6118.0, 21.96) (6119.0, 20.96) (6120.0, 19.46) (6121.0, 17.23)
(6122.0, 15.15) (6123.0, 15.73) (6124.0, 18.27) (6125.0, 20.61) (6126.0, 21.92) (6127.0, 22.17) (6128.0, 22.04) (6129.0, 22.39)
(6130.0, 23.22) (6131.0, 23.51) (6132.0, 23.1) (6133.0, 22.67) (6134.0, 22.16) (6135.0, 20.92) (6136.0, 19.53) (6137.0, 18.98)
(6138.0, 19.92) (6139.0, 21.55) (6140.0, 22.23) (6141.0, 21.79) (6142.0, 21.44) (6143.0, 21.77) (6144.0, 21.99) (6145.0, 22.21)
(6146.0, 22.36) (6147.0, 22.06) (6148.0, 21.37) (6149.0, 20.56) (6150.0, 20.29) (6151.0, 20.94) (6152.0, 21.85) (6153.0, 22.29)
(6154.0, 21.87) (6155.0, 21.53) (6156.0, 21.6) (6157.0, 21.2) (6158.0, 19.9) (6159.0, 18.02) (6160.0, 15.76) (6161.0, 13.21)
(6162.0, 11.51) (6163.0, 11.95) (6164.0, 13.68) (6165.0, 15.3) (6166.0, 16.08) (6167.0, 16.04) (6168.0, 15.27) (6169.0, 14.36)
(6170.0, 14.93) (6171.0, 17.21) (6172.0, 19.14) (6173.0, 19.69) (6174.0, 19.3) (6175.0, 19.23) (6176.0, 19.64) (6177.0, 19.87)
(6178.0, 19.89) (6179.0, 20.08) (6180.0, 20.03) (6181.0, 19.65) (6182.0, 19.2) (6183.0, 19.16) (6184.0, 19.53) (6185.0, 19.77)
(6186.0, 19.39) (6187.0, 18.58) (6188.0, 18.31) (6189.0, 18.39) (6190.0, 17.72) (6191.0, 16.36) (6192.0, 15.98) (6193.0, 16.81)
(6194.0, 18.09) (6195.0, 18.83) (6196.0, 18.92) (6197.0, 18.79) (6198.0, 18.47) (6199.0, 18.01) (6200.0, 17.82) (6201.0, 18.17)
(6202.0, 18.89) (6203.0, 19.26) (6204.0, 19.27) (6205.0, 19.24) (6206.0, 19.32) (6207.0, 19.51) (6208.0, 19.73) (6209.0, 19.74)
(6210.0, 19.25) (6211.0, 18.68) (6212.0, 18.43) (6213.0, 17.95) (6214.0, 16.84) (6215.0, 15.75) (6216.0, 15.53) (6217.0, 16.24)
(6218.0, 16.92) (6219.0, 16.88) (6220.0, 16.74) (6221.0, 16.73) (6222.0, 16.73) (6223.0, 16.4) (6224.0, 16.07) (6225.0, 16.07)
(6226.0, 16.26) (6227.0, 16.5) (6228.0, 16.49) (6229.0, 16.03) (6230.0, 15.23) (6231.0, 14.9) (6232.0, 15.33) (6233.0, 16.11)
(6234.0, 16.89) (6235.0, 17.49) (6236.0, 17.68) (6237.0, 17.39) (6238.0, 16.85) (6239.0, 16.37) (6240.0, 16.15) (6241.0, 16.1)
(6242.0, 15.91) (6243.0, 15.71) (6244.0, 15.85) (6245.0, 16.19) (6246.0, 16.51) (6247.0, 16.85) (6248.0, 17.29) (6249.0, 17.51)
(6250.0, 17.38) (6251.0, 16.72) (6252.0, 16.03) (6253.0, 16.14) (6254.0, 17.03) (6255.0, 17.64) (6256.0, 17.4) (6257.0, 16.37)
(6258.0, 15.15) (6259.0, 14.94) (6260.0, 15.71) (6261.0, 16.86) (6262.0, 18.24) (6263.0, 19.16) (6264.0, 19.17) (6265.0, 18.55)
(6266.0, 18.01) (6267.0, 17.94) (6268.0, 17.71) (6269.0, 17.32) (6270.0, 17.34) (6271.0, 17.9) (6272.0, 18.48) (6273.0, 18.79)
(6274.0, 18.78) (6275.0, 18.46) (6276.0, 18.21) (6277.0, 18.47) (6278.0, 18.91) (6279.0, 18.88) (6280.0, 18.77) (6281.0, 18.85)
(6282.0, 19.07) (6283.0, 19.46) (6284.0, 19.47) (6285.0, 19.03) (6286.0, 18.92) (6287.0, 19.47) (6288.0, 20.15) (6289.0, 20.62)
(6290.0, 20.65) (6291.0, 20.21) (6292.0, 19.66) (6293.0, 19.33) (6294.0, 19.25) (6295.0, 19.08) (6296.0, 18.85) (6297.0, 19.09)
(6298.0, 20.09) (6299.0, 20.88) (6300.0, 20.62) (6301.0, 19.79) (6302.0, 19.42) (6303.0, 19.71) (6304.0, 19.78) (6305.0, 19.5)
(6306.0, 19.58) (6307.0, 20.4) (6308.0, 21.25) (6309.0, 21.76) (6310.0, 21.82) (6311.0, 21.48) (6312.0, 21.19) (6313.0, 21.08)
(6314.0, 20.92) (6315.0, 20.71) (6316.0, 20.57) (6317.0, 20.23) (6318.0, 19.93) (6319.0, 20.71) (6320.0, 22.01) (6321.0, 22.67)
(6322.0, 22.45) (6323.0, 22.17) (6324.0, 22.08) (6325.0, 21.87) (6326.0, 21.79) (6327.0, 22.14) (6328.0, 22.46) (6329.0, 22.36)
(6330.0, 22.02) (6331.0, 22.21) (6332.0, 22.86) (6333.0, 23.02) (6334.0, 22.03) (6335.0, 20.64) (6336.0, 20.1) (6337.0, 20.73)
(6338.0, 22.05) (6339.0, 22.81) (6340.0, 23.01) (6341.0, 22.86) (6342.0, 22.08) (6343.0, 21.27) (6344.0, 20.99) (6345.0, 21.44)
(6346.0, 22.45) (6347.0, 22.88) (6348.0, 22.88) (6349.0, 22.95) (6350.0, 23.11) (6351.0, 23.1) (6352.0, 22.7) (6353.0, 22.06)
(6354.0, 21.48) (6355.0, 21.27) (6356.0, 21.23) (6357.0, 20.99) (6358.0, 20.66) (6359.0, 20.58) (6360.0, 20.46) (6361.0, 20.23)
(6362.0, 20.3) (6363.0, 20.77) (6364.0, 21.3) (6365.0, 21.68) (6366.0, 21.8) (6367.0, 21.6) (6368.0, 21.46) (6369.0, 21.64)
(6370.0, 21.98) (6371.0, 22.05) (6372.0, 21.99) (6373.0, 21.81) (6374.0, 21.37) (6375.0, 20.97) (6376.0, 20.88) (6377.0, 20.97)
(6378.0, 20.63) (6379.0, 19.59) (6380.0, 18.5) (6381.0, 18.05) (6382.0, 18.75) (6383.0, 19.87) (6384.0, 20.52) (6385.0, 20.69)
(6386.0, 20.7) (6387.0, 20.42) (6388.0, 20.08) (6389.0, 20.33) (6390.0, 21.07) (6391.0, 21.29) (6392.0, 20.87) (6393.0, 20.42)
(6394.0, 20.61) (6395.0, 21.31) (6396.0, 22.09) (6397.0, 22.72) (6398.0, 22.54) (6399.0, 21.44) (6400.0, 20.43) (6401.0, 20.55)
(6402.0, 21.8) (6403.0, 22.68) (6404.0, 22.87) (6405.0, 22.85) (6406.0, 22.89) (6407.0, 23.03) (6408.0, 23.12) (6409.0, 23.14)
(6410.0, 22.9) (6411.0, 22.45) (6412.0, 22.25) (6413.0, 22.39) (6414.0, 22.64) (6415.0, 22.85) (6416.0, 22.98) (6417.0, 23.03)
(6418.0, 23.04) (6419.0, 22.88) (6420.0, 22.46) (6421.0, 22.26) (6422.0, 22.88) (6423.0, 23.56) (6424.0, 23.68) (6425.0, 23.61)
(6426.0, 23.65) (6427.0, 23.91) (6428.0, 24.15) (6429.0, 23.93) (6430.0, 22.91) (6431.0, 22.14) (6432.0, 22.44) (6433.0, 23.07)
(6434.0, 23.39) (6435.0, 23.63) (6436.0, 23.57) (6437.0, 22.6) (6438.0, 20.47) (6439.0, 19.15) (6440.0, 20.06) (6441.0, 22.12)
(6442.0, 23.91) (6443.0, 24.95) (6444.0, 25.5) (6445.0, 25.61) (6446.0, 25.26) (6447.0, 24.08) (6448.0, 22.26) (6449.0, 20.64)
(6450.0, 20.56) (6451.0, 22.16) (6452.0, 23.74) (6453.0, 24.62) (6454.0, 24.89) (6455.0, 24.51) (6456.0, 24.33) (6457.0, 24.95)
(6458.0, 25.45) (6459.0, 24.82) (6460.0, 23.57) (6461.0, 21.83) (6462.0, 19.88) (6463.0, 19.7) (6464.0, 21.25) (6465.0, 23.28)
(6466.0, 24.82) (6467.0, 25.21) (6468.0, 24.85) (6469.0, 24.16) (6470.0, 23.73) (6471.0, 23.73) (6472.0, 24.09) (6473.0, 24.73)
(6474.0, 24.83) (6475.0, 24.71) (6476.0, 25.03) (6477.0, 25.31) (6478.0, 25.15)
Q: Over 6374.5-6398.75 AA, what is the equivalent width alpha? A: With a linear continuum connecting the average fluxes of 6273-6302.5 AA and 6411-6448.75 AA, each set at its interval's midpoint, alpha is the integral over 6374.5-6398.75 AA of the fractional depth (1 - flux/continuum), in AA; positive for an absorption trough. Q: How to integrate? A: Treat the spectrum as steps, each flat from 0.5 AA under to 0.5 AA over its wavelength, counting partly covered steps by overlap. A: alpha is 1.5 AA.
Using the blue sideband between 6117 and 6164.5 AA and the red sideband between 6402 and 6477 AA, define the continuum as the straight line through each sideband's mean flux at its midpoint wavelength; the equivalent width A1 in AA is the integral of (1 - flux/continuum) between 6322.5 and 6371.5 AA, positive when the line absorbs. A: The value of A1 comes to 1.0 AA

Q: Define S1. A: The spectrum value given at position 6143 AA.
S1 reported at 21.77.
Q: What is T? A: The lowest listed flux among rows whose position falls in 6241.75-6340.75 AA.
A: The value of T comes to 14.94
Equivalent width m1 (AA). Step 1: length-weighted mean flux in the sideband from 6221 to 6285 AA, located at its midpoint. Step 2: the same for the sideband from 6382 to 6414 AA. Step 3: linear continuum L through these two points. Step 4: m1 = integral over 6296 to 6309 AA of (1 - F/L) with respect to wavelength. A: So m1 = -0.9 AA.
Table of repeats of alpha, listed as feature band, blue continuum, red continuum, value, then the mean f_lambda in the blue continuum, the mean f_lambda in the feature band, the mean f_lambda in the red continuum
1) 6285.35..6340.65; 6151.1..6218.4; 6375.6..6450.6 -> -1.41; 18.2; 20.9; 22.1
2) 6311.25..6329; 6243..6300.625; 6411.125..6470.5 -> -1.69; 18.2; 21.5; 23.2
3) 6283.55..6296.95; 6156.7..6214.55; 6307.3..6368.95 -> 0.61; 18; 19.6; 21.7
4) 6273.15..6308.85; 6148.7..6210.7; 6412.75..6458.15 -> 1.70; 18.4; 19.5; 23.2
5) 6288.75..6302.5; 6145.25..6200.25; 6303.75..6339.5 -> 0.73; 18.5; 19.8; 21.4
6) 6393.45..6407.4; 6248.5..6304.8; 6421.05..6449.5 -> 0.07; 18.5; 22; 23.1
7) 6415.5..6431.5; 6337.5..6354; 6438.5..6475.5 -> -0.04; 22.4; 23.2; 23.5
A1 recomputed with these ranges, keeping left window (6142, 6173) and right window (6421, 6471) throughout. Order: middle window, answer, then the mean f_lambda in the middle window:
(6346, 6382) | 1.03 AA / 21.3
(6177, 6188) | -0.28 AA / 19.5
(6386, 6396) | 0.71 AA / 20.8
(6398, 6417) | 0.17 AA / 22.4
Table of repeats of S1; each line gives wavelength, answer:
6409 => 23.14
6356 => 21.23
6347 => 22.88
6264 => 19.17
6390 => 21.07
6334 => 22.03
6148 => 21.37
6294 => 19.25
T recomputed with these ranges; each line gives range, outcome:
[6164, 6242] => 13.68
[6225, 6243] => 14.9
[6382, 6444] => 18.75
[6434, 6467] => 19.15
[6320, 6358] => 20.1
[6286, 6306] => 18.85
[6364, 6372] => 21.3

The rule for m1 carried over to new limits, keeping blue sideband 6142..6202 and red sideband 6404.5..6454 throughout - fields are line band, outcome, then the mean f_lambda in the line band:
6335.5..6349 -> -0.30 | 22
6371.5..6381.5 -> 0.73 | 20.5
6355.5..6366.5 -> 0.47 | 20.9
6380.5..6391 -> 1.01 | 20.1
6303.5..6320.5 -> 0.21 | 20.8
